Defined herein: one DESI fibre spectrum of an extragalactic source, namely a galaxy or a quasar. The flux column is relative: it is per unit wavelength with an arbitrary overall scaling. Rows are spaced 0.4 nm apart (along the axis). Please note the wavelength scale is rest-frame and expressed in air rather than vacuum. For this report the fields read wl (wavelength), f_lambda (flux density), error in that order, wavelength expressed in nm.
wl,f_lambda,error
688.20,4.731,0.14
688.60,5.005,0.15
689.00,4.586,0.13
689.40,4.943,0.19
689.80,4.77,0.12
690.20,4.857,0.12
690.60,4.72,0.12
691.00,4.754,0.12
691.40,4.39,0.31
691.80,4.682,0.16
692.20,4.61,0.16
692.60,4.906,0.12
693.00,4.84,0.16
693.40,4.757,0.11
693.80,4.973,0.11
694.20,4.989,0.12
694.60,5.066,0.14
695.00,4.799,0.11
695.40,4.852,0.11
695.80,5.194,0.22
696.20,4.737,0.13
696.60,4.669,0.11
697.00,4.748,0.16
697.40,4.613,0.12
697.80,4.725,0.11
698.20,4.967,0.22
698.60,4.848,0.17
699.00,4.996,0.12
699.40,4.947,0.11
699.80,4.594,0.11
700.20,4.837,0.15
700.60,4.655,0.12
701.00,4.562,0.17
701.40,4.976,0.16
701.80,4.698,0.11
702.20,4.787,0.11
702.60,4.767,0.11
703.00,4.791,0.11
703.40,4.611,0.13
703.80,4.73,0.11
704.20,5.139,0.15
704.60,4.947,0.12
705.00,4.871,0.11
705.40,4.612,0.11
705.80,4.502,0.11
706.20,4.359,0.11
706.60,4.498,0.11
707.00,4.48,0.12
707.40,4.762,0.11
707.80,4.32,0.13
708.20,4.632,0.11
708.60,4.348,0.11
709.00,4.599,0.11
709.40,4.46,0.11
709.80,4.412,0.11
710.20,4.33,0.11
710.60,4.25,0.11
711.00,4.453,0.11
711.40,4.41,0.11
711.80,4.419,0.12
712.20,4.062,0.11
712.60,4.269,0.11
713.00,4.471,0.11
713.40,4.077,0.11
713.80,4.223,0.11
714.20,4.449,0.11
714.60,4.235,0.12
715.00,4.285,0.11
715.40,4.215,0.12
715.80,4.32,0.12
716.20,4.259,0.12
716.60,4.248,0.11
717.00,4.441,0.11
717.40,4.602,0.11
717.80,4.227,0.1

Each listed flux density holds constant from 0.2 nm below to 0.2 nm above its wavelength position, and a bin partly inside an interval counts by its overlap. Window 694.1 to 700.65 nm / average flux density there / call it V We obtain 4.84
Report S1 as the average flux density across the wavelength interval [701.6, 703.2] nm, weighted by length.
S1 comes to 4.76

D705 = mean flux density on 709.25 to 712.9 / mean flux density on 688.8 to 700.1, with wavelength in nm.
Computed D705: 0.90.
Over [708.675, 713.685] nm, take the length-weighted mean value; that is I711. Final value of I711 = 4.35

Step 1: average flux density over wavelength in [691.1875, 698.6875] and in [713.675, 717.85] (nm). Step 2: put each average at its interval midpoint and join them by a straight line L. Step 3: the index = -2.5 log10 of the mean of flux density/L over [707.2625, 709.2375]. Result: -0.01 mag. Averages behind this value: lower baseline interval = 4.81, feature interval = 4.52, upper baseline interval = 4.32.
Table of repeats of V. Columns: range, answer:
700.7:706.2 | 4.75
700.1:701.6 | 4.75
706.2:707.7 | 4.53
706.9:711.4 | 4.46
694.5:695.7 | 4.92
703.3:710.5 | 4.58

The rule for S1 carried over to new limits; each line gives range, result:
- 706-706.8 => 4.43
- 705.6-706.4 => 4.43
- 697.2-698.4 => 4.77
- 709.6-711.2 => 4.36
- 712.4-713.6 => 4.27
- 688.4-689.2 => 4.8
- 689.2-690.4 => 4.86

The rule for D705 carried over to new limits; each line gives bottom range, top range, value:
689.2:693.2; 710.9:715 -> 0.91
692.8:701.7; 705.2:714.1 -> 0.91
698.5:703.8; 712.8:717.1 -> 0.90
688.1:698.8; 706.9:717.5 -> 0.91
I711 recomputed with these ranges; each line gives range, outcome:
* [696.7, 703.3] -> 4.78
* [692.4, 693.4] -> 4.85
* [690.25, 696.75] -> 4.81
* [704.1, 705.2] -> 4.97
